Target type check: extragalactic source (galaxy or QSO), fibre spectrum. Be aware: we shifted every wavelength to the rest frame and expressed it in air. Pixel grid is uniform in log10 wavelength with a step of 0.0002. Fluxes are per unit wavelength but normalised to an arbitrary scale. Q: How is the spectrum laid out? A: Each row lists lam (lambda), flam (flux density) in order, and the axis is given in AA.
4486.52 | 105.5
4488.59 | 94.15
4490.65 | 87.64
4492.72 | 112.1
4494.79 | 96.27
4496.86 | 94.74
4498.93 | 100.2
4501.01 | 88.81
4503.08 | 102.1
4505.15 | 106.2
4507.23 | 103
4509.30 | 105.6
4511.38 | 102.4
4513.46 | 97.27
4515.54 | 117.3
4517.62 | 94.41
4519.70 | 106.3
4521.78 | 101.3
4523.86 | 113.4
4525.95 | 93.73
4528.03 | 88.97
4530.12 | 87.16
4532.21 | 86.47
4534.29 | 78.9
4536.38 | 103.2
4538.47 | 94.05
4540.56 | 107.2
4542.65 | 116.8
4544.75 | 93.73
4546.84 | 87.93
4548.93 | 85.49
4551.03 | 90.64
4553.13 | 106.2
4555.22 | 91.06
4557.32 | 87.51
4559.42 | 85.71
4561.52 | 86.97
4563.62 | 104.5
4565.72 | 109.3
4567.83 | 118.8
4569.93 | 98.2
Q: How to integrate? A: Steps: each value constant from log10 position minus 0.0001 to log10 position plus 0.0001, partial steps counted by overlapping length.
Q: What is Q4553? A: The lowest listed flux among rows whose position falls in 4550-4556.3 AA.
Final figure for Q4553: 90.64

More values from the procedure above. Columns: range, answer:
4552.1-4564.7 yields 85.71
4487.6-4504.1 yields 87.64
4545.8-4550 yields 85.49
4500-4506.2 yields 88.81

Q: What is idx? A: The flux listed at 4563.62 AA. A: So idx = 104.5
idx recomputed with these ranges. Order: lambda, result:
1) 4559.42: 85.71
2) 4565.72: 109.3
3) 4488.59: 94.15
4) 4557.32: 87.51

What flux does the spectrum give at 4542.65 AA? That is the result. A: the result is 116.8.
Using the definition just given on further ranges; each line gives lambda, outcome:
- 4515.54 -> 117.3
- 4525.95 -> 93.73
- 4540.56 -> 107.2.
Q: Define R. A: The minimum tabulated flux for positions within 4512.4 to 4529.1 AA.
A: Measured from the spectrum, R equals 88.97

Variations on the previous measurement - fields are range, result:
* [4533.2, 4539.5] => 78.9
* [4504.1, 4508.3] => 103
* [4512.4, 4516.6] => 97.27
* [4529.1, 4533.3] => 86.47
